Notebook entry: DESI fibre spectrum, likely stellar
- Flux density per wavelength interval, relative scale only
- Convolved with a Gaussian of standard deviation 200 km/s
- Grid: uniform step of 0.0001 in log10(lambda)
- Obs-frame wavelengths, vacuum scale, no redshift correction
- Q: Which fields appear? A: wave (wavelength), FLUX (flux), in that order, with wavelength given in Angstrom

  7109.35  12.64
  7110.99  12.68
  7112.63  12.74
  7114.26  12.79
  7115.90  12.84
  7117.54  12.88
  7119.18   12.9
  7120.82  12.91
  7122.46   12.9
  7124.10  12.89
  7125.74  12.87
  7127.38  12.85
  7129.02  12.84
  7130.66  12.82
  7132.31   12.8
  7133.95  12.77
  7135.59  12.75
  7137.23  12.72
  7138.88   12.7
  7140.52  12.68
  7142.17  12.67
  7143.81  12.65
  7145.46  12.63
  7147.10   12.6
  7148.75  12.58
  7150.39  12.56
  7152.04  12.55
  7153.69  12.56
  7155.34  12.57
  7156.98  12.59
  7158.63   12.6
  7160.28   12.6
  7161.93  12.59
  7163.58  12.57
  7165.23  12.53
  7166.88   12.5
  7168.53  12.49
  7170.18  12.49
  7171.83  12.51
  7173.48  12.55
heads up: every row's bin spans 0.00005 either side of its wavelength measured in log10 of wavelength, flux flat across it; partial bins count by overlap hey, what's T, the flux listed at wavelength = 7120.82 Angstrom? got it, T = 12.91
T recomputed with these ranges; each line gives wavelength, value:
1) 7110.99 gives 12.68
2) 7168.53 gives 12.49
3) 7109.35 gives 12.64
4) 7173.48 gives 12.55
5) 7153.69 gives 12.56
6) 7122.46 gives 12.9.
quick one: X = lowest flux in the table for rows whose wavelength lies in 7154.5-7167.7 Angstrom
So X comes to 12.5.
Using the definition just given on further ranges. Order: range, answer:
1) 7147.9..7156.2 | 12.55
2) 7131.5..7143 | 12.67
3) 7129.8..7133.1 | 12.8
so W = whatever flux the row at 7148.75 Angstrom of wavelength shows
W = 12.58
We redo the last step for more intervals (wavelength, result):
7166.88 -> 12.5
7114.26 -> 12.79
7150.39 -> 12.56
